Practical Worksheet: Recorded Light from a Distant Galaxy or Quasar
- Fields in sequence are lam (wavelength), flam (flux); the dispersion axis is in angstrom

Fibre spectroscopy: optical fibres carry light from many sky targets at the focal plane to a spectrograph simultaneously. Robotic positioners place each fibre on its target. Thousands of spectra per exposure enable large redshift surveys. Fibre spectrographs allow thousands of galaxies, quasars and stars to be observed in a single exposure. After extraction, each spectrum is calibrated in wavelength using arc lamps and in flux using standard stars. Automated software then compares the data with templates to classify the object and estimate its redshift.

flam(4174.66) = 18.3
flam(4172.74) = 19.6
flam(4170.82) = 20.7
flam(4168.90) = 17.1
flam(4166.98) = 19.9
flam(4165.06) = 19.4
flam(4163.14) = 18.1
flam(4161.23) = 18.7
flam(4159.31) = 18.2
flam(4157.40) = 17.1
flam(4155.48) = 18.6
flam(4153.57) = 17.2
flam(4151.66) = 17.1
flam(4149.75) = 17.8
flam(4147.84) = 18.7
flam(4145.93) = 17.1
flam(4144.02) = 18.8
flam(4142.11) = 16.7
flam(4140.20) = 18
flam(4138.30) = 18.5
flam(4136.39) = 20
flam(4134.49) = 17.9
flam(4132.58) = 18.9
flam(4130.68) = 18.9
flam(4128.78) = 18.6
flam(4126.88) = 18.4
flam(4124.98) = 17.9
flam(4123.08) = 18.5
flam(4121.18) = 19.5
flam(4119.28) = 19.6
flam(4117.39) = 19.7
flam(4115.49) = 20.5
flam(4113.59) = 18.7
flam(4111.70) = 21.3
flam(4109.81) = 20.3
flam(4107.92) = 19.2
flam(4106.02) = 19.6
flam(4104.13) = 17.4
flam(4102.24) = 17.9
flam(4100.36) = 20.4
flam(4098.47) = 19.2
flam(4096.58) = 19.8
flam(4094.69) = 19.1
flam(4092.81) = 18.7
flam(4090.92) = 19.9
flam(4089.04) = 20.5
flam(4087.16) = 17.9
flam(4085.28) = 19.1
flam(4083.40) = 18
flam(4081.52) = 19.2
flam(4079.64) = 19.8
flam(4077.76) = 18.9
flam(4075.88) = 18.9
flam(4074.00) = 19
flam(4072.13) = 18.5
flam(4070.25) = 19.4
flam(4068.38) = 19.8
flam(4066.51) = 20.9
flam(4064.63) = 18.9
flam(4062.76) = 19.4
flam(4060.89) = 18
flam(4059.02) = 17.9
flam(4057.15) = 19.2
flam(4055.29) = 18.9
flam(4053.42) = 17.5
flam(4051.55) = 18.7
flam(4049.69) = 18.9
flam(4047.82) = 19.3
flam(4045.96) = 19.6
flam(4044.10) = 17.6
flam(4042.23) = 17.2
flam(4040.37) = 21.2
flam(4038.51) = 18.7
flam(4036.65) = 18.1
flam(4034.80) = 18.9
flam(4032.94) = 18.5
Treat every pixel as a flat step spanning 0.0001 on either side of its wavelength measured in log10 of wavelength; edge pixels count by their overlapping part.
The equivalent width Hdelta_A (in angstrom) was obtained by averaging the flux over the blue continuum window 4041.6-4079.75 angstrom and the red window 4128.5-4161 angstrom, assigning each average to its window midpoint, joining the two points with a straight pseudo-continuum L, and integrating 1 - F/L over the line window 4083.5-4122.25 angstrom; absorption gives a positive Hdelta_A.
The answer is -1.9 angstrom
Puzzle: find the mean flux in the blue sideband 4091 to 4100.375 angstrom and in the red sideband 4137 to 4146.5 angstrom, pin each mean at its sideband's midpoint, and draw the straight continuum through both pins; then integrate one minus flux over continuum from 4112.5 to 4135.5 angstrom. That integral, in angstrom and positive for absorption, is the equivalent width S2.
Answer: -0.6 angstrom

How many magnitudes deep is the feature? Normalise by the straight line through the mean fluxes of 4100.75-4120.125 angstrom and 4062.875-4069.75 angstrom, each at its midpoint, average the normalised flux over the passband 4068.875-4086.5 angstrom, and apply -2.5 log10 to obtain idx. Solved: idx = 0.04 mag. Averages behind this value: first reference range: 19.8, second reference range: 19.5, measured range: 19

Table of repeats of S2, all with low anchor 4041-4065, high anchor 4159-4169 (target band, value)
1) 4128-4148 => 0.35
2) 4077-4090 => -0.31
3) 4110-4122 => -0.81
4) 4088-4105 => -0.53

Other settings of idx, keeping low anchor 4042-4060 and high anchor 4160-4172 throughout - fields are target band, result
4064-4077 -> -0.042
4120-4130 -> 0.012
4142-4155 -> 0.070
